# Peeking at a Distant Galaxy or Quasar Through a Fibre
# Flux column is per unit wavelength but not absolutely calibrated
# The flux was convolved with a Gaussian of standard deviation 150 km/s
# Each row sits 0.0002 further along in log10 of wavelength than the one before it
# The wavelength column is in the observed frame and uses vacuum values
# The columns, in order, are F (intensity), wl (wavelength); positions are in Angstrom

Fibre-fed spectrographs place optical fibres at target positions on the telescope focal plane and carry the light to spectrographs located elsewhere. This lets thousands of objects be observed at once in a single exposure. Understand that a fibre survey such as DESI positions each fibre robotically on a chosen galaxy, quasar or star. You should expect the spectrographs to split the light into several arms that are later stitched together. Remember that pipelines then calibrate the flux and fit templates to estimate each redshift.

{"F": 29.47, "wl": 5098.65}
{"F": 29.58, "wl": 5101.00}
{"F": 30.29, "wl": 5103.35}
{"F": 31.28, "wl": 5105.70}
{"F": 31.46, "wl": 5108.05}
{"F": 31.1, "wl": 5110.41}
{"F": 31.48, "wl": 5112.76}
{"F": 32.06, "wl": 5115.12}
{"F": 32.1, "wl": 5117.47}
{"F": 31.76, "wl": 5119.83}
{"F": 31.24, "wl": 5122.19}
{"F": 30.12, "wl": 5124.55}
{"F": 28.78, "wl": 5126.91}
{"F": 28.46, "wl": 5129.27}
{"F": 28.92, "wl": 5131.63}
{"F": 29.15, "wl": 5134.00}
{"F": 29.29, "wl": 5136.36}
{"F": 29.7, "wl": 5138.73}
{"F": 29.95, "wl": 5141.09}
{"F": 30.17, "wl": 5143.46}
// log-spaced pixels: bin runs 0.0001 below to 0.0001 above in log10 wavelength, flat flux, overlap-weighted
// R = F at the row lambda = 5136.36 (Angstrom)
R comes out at 29.29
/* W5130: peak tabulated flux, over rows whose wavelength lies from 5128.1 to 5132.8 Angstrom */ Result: 28.92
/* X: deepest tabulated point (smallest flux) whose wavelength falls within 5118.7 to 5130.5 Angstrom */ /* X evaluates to 28.46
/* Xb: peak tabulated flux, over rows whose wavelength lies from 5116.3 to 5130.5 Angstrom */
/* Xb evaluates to 32.1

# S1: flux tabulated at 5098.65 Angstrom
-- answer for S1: 29.47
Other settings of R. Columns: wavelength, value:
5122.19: 31.24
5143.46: 30.17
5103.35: 30.29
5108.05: 31.46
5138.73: 29.7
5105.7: 31.28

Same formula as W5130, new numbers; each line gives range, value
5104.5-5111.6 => 31.46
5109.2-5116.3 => 32.06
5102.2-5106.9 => 31.28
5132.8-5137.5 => 29.29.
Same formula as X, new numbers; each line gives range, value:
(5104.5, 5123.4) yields 31.1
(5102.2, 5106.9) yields 30.29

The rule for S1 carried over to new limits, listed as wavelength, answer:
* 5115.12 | 32.06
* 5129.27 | 28.46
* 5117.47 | 32.1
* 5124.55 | 30.12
